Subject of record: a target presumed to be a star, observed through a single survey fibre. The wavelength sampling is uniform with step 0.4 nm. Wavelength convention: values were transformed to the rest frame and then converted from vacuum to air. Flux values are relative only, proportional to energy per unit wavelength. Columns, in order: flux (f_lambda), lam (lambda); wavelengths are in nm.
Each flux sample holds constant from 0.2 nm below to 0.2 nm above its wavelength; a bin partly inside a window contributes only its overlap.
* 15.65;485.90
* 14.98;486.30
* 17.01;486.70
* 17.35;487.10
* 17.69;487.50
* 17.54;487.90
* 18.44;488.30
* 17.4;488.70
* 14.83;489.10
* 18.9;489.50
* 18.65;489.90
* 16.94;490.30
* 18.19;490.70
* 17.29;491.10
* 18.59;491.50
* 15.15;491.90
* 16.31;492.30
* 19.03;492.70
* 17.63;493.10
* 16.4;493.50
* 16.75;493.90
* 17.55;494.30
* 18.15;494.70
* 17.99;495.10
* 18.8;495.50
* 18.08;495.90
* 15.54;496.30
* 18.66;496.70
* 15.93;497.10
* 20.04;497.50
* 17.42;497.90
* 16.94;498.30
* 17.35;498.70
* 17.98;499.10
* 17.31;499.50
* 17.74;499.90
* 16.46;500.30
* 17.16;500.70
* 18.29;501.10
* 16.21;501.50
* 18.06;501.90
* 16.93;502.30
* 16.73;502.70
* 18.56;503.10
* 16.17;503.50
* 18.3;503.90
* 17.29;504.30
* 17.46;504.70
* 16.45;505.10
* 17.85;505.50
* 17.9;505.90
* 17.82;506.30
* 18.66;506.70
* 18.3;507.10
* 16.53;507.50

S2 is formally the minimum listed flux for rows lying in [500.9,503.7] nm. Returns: 16.17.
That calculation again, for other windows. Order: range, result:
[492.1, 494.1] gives 16.31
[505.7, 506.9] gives 17.82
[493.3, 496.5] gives 15.54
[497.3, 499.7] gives 16.94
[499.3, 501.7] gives 16.21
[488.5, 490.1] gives 14.83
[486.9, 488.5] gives 17.35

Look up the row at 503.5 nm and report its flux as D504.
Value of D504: 16.17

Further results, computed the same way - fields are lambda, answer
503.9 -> 18.3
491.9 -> 15.15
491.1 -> 17.29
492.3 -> 16.31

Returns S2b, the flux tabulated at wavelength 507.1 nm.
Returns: 18.3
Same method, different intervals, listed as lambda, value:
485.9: 15.65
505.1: 16.45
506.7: 18.66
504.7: 17.46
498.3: 16.94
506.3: 17.82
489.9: 18.65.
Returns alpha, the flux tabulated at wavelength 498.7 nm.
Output 17.35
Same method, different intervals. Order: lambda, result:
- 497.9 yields 17.42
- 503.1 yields 18.56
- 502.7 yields 16.73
